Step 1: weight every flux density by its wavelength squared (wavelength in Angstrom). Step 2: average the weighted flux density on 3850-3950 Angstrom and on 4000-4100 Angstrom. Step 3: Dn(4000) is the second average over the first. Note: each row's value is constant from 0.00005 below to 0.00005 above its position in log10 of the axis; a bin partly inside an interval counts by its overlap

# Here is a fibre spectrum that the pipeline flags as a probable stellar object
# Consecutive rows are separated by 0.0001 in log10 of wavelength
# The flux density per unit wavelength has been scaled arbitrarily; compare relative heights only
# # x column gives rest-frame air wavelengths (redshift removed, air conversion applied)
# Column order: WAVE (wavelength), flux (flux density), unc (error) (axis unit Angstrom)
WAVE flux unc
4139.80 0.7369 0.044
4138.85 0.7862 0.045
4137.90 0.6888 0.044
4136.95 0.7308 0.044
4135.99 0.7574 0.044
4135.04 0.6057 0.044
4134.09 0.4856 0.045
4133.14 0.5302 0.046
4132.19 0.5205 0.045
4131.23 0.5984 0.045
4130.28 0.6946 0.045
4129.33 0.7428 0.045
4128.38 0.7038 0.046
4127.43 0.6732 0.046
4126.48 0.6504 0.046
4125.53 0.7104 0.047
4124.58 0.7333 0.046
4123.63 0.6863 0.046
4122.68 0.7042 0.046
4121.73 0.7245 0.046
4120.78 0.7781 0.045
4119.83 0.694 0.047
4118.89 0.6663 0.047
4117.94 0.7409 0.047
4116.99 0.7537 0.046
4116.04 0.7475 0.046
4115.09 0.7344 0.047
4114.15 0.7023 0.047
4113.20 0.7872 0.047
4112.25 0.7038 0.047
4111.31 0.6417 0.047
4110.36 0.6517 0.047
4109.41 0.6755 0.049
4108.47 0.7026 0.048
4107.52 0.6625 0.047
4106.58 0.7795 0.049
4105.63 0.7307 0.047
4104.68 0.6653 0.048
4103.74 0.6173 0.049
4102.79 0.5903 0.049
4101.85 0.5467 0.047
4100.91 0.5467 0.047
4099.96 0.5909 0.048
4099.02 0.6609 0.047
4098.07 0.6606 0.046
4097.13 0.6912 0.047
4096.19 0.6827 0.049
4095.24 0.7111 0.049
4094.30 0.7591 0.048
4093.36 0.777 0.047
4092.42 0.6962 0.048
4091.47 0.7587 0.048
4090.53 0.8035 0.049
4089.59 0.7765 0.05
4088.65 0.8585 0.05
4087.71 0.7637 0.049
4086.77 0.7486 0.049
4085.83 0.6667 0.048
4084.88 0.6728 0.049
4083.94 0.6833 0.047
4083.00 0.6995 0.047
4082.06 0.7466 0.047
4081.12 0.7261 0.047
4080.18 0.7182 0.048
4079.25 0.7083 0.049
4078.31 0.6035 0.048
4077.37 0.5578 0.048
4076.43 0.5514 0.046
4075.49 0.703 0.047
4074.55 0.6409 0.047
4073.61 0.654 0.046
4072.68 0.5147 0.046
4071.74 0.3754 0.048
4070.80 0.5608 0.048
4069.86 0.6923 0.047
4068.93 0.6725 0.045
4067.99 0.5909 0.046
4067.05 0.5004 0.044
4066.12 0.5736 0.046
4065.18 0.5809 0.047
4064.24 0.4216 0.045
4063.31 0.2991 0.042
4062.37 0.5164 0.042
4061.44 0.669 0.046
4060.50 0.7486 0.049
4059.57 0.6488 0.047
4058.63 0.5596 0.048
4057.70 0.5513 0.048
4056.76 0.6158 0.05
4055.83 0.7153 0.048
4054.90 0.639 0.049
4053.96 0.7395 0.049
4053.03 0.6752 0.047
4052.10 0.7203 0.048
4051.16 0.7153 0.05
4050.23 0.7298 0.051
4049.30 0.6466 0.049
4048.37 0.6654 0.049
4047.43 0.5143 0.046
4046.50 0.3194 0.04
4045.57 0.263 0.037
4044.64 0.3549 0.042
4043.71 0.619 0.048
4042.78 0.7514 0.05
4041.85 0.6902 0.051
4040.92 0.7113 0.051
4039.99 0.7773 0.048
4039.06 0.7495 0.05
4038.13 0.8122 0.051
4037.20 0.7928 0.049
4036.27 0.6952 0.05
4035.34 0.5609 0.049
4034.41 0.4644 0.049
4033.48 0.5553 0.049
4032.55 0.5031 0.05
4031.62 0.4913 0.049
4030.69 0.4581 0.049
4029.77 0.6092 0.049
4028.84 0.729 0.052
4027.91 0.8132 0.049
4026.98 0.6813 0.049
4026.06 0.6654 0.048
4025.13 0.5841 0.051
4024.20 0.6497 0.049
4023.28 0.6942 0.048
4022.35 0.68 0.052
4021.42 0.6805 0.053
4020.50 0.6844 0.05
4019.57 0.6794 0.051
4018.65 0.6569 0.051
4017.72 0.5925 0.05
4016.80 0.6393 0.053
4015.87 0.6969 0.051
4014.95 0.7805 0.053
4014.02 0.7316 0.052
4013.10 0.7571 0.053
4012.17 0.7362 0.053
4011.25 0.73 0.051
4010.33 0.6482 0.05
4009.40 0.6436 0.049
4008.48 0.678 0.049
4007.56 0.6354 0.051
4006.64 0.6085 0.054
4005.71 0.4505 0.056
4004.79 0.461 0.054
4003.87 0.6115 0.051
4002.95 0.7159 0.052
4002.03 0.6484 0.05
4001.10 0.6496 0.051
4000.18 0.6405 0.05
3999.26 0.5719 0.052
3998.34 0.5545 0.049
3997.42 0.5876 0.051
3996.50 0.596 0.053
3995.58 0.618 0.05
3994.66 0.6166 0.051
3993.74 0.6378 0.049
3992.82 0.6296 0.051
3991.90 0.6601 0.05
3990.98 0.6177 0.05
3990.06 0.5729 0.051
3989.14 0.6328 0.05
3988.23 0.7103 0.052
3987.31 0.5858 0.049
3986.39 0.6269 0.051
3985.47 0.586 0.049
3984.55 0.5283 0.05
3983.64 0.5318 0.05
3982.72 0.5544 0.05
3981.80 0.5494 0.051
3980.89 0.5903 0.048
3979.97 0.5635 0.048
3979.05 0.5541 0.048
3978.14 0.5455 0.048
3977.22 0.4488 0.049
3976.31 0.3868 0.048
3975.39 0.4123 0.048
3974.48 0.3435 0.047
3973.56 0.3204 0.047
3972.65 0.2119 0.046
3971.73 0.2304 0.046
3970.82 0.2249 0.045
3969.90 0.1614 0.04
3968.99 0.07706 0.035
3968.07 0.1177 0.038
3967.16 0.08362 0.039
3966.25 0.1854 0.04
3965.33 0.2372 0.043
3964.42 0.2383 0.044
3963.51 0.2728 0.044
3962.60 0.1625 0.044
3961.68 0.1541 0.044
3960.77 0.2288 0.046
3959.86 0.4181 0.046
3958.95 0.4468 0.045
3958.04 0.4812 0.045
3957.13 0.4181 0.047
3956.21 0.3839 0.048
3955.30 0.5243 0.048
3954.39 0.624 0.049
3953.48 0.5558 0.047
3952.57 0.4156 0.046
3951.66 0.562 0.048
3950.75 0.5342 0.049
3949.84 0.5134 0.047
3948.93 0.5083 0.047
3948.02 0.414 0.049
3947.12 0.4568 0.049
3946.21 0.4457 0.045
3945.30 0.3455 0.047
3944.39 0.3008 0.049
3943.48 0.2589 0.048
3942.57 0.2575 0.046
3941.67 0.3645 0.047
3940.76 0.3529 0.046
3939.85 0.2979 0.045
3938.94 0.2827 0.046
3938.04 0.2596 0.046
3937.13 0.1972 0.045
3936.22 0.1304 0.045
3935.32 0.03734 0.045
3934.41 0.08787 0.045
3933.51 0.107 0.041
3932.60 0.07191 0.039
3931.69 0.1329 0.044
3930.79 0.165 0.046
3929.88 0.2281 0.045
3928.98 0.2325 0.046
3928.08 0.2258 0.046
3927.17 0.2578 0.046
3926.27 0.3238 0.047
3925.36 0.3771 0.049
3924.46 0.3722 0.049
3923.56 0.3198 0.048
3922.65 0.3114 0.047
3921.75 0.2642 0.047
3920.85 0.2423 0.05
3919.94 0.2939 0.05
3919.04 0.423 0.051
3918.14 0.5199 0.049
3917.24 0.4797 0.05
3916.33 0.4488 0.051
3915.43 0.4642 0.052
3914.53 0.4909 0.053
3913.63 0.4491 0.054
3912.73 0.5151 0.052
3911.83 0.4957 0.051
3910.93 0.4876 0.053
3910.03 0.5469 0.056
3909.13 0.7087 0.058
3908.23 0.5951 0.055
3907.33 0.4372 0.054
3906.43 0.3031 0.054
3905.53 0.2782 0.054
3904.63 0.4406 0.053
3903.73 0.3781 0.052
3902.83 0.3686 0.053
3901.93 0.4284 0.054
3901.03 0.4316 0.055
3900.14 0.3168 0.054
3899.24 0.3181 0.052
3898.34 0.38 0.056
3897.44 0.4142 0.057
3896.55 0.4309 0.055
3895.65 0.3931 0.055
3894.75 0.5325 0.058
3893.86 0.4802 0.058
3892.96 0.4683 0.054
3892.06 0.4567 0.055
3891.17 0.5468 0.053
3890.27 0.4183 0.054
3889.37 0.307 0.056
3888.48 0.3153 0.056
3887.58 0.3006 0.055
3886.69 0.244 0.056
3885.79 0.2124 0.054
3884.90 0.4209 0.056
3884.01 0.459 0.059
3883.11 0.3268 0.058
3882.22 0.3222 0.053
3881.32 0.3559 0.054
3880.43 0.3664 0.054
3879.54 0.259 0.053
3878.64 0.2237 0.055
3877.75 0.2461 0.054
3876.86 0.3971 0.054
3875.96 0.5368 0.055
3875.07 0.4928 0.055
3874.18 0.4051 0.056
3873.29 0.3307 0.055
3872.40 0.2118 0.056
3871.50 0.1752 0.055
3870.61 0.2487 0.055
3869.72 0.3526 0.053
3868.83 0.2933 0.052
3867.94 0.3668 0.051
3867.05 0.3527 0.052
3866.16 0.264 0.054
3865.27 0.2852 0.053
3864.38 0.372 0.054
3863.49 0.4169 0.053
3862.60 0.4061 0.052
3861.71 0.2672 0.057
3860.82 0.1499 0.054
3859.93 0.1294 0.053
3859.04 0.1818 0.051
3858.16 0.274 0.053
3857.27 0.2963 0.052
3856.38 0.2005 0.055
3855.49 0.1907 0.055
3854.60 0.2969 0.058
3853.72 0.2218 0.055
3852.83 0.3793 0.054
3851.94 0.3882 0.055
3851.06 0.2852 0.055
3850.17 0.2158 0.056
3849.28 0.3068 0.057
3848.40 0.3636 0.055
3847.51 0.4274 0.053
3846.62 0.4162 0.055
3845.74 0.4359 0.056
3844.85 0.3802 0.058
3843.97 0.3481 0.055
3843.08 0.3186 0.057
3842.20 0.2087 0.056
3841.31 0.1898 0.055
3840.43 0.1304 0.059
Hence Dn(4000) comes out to 2.05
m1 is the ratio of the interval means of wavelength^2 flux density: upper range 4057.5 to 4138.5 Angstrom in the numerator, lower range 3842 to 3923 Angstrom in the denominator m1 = 2.03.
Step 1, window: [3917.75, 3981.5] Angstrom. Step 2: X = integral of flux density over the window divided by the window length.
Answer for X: 0.322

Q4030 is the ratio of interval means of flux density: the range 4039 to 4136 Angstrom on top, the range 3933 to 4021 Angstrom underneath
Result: 1.4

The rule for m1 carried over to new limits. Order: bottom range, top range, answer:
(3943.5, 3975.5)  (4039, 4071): 1.86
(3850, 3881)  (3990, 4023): 2.30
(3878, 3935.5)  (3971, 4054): 1.77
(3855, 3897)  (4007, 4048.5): 2.07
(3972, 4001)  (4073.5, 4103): 1.32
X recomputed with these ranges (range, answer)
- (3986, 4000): 0.615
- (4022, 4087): 0.622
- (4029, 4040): 0.619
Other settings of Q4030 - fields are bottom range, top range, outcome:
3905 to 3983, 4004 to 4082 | 1.78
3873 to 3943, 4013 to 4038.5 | 1.85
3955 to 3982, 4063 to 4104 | 1.96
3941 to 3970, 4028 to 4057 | 1.78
